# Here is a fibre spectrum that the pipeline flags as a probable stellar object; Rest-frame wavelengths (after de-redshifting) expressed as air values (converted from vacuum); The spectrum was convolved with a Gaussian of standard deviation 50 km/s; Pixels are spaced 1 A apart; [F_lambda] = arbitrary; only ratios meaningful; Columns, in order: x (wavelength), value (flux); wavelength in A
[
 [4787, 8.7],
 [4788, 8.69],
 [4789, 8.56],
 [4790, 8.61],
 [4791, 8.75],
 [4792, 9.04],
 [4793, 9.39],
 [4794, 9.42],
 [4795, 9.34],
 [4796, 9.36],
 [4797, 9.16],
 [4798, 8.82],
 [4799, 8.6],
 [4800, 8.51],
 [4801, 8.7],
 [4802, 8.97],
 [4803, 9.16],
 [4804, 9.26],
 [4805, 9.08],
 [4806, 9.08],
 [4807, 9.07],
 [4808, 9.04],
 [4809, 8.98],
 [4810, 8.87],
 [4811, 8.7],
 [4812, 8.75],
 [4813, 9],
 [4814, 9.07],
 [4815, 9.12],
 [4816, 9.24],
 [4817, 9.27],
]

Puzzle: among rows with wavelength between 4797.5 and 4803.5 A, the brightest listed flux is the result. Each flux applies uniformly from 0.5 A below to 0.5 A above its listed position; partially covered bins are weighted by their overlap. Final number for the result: 9.16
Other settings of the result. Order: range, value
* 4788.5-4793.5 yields 9.39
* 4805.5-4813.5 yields 9.08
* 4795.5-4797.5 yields 9.36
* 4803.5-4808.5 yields 9.26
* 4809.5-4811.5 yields 8.87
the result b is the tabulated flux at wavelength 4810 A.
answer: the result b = 8.87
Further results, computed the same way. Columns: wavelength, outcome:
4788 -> 8.69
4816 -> 9.24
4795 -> 9.34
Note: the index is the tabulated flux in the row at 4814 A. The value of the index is 9.07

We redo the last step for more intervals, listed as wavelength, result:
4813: 9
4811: 8.7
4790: 8.61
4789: 8.56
